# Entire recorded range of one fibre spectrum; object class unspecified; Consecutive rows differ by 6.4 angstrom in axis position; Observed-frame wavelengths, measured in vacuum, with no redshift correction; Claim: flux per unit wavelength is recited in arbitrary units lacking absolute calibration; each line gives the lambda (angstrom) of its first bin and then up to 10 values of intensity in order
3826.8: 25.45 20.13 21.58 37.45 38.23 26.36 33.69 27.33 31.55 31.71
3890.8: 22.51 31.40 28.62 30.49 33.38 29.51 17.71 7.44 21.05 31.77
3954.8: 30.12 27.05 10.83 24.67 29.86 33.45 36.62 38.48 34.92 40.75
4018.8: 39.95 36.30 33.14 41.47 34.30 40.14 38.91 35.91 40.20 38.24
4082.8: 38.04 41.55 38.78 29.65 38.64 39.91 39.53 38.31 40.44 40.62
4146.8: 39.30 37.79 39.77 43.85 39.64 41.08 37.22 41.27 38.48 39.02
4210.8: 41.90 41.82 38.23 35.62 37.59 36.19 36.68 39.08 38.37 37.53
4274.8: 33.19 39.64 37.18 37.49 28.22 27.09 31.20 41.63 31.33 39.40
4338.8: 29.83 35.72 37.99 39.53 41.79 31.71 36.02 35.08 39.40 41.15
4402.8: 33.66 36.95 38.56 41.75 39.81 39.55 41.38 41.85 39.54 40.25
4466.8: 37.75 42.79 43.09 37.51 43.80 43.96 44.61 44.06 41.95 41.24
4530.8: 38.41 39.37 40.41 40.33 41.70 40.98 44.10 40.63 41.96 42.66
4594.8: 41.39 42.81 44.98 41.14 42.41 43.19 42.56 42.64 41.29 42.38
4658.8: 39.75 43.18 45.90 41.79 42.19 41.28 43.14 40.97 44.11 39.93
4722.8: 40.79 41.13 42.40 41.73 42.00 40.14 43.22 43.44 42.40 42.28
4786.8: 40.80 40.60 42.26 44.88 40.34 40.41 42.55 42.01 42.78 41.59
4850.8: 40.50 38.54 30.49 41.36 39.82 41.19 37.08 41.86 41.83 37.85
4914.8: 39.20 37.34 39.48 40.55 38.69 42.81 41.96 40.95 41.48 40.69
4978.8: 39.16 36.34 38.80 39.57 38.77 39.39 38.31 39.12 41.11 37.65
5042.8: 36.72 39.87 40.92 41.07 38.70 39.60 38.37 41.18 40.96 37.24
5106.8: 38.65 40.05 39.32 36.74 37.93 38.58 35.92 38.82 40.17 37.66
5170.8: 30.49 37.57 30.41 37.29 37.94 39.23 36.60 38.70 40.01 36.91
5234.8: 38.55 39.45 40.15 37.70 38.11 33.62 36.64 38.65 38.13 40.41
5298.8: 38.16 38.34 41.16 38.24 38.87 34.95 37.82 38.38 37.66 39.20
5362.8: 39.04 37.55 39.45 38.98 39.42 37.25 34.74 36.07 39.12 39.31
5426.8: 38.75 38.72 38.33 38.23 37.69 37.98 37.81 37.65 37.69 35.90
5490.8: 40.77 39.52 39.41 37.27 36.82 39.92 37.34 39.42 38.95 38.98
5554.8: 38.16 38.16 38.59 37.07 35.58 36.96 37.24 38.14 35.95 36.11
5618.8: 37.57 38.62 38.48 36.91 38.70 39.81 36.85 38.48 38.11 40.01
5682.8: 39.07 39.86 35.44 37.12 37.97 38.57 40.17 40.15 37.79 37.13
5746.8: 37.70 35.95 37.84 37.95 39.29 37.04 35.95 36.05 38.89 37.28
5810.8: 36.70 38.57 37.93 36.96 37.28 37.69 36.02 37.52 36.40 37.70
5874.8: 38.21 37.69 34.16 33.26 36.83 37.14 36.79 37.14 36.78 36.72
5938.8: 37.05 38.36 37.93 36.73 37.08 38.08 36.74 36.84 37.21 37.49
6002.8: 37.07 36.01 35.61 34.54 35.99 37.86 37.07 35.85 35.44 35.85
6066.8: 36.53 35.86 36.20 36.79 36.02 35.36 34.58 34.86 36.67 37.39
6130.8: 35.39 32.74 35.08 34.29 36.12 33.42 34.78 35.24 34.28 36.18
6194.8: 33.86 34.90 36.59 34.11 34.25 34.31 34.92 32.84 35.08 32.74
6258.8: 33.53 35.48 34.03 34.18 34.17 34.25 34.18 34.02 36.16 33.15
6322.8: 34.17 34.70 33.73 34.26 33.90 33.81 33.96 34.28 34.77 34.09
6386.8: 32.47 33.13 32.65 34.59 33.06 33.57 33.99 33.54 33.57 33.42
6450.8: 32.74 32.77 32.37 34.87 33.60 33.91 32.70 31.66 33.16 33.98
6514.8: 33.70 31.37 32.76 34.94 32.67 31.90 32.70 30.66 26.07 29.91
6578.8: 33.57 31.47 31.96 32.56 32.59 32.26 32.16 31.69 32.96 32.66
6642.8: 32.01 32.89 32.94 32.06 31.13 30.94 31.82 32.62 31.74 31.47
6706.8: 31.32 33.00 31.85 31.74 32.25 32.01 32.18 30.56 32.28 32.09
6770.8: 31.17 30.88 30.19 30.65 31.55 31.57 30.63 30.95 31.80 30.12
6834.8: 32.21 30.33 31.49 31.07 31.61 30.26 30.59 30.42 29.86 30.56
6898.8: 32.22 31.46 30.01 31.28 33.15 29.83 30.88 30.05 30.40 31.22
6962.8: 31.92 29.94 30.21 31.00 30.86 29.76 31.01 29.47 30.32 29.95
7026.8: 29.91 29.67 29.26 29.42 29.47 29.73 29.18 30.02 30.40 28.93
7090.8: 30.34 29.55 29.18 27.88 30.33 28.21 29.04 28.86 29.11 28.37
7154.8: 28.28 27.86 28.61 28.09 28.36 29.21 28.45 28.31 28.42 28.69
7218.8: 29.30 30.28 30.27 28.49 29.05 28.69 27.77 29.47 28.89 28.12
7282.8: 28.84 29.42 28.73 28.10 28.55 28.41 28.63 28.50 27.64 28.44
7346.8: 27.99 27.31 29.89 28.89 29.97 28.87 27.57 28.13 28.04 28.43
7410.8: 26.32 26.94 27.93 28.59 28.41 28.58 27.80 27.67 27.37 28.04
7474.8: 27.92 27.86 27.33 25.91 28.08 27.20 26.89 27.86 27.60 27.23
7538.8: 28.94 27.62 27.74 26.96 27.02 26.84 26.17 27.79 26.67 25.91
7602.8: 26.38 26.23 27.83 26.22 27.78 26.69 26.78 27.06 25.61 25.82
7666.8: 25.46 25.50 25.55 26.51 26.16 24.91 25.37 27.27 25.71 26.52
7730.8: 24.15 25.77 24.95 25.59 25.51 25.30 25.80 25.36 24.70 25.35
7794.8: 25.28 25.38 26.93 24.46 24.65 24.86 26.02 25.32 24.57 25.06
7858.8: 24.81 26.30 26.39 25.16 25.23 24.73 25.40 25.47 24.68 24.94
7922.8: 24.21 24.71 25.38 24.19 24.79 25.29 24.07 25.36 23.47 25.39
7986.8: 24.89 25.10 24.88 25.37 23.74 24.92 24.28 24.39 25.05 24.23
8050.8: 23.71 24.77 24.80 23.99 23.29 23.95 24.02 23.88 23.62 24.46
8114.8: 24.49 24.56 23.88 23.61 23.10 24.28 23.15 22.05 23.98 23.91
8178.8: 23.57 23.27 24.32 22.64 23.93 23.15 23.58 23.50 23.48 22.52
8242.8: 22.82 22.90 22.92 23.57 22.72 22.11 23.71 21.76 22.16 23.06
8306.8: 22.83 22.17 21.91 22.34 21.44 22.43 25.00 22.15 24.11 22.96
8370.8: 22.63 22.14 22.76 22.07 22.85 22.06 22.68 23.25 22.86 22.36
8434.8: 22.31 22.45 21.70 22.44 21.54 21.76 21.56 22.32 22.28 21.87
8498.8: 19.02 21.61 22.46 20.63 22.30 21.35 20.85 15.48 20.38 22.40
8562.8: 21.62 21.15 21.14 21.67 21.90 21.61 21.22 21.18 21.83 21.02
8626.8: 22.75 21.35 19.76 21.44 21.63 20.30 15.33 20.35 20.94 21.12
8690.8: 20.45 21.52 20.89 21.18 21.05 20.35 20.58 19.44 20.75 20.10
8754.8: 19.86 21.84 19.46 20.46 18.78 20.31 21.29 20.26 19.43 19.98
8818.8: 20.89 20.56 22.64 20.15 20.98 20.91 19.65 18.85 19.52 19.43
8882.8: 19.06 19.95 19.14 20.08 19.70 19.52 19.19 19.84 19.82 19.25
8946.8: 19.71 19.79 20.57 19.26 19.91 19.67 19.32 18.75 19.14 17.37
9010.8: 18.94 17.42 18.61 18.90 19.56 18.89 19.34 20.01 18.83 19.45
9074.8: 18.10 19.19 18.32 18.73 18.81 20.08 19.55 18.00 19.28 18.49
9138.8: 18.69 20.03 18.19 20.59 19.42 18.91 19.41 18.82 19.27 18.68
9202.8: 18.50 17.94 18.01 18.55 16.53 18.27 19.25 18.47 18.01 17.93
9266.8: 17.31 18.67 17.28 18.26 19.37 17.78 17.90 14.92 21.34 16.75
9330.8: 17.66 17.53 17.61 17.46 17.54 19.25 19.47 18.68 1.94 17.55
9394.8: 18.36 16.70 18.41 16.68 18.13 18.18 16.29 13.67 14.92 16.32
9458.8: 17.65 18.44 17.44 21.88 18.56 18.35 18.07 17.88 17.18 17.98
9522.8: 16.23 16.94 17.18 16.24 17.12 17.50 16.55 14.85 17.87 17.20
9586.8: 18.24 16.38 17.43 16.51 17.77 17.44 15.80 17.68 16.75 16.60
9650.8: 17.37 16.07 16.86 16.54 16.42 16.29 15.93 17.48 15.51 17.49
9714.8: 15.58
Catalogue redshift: 0.000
